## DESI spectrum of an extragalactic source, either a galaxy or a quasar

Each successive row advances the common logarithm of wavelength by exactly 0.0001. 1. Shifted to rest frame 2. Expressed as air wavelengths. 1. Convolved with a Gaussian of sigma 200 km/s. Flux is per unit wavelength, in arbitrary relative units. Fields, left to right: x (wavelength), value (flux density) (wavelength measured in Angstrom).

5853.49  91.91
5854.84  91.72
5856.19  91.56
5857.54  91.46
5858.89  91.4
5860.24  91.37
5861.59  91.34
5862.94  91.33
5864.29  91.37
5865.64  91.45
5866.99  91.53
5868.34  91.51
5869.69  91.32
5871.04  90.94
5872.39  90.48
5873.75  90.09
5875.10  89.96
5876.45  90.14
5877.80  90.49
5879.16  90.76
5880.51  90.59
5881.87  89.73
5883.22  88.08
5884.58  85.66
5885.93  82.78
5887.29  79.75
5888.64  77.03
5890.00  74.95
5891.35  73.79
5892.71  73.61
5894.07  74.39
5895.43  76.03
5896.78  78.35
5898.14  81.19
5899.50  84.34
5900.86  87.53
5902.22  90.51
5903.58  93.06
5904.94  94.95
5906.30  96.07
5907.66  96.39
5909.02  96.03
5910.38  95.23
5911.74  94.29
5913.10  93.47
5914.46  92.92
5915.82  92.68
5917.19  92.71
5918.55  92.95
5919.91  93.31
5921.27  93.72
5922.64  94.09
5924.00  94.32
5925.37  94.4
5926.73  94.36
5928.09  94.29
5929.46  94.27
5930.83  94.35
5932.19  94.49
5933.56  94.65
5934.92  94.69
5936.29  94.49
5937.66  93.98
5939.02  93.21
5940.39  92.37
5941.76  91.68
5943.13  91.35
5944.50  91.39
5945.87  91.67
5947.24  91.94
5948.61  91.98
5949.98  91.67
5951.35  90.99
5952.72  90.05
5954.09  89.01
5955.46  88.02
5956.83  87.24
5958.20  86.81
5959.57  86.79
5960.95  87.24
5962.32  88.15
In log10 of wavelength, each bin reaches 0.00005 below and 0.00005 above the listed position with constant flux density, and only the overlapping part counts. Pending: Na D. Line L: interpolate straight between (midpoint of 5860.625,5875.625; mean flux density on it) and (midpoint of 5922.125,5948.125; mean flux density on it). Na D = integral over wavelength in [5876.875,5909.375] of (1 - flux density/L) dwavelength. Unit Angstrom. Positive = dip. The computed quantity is 2.4 Angstrom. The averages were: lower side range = 91.1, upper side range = 93.4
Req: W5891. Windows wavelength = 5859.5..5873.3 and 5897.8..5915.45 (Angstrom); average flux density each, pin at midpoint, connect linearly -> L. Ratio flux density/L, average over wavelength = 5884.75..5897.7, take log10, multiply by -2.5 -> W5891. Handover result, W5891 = 0.19 mag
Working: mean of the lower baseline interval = 91.2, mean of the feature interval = 77.2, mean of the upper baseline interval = 92.2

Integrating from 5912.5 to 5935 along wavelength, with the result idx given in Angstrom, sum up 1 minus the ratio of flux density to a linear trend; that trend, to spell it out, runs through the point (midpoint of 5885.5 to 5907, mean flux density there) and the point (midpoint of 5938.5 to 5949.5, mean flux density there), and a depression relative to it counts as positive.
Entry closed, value -1.5 Angstrom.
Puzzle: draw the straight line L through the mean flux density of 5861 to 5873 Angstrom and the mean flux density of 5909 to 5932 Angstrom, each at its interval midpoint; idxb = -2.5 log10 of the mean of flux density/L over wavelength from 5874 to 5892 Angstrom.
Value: 0.09 mag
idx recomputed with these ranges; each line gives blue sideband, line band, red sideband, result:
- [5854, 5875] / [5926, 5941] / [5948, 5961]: -0.8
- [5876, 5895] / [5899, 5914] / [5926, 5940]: -0.9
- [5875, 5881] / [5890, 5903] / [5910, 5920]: 1.7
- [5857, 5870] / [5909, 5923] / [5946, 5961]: -0.5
